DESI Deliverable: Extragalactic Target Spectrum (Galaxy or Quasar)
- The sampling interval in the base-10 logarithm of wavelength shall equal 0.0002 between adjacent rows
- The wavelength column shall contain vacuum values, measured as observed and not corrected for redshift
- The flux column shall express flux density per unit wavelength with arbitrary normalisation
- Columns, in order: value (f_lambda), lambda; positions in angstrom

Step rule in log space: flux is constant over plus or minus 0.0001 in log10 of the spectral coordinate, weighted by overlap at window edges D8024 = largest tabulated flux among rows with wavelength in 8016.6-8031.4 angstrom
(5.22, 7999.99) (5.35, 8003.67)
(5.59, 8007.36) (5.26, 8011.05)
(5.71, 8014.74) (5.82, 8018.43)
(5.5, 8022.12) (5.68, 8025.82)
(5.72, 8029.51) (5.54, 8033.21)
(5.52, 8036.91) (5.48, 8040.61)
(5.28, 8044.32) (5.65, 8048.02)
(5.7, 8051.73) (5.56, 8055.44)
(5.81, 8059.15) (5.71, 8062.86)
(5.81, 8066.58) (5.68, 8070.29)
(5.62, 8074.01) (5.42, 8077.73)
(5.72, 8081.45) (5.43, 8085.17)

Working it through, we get 5.82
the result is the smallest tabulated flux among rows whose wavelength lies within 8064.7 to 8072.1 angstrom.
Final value 5.68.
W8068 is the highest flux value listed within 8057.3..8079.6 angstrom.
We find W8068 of 5.81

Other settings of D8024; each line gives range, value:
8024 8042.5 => 5.72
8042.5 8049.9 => 5.65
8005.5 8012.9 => 5.59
